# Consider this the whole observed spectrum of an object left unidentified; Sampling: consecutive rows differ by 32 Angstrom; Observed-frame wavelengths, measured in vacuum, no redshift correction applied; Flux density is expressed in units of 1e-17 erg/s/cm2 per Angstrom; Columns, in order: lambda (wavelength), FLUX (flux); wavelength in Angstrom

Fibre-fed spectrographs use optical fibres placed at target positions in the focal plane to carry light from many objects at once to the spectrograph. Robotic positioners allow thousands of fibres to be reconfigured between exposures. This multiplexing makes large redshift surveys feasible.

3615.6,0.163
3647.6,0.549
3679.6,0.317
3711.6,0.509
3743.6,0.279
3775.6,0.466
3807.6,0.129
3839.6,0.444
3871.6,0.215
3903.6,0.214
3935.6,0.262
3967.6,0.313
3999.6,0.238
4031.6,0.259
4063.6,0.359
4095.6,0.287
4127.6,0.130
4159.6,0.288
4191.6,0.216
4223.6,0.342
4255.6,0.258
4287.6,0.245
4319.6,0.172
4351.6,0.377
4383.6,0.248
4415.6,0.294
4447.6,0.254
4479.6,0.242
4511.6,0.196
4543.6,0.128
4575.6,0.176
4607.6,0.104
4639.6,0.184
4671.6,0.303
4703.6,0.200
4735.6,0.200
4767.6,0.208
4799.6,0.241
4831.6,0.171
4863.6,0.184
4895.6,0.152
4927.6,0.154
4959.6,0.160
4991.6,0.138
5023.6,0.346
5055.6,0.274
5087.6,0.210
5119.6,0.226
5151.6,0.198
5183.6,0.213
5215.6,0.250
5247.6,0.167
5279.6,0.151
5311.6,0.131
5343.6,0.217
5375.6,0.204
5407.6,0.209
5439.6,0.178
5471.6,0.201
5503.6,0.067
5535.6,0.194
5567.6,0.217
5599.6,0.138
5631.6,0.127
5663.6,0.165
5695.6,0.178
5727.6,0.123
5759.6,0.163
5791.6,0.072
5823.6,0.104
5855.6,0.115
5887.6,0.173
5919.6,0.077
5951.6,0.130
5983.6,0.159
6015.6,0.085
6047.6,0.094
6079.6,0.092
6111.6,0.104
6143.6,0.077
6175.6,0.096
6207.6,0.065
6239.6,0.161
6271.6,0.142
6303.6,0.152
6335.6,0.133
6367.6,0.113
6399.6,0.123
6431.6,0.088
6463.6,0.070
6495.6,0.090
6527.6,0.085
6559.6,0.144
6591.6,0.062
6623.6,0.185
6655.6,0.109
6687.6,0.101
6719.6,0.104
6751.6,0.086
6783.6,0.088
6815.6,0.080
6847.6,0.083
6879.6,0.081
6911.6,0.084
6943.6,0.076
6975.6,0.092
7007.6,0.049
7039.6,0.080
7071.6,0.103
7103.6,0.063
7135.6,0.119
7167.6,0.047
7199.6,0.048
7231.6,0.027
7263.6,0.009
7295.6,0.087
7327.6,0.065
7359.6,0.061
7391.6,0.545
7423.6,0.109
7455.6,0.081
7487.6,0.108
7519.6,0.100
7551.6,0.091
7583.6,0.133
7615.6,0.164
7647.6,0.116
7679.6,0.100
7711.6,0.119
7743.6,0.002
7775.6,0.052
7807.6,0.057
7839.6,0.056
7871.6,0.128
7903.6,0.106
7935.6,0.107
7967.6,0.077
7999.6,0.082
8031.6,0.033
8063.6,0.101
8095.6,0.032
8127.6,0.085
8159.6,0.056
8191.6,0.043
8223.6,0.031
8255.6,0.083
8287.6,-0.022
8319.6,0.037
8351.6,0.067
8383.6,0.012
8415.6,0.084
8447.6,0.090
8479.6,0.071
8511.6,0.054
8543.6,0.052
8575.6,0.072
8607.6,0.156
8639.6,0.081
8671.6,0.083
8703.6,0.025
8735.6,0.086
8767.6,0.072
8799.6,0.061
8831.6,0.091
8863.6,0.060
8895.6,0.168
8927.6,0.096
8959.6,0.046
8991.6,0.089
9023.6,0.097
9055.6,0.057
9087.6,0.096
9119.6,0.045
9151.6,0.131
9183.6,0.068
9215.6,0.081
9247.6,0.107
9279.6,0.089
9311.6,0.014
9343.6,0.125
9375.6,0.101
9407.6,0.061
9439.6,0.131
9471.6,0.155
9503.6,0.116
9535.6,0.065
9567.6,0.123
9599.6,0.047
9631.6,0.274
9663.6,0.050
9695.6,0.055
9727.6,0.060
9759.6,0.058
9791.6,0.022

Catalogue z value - 0.980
